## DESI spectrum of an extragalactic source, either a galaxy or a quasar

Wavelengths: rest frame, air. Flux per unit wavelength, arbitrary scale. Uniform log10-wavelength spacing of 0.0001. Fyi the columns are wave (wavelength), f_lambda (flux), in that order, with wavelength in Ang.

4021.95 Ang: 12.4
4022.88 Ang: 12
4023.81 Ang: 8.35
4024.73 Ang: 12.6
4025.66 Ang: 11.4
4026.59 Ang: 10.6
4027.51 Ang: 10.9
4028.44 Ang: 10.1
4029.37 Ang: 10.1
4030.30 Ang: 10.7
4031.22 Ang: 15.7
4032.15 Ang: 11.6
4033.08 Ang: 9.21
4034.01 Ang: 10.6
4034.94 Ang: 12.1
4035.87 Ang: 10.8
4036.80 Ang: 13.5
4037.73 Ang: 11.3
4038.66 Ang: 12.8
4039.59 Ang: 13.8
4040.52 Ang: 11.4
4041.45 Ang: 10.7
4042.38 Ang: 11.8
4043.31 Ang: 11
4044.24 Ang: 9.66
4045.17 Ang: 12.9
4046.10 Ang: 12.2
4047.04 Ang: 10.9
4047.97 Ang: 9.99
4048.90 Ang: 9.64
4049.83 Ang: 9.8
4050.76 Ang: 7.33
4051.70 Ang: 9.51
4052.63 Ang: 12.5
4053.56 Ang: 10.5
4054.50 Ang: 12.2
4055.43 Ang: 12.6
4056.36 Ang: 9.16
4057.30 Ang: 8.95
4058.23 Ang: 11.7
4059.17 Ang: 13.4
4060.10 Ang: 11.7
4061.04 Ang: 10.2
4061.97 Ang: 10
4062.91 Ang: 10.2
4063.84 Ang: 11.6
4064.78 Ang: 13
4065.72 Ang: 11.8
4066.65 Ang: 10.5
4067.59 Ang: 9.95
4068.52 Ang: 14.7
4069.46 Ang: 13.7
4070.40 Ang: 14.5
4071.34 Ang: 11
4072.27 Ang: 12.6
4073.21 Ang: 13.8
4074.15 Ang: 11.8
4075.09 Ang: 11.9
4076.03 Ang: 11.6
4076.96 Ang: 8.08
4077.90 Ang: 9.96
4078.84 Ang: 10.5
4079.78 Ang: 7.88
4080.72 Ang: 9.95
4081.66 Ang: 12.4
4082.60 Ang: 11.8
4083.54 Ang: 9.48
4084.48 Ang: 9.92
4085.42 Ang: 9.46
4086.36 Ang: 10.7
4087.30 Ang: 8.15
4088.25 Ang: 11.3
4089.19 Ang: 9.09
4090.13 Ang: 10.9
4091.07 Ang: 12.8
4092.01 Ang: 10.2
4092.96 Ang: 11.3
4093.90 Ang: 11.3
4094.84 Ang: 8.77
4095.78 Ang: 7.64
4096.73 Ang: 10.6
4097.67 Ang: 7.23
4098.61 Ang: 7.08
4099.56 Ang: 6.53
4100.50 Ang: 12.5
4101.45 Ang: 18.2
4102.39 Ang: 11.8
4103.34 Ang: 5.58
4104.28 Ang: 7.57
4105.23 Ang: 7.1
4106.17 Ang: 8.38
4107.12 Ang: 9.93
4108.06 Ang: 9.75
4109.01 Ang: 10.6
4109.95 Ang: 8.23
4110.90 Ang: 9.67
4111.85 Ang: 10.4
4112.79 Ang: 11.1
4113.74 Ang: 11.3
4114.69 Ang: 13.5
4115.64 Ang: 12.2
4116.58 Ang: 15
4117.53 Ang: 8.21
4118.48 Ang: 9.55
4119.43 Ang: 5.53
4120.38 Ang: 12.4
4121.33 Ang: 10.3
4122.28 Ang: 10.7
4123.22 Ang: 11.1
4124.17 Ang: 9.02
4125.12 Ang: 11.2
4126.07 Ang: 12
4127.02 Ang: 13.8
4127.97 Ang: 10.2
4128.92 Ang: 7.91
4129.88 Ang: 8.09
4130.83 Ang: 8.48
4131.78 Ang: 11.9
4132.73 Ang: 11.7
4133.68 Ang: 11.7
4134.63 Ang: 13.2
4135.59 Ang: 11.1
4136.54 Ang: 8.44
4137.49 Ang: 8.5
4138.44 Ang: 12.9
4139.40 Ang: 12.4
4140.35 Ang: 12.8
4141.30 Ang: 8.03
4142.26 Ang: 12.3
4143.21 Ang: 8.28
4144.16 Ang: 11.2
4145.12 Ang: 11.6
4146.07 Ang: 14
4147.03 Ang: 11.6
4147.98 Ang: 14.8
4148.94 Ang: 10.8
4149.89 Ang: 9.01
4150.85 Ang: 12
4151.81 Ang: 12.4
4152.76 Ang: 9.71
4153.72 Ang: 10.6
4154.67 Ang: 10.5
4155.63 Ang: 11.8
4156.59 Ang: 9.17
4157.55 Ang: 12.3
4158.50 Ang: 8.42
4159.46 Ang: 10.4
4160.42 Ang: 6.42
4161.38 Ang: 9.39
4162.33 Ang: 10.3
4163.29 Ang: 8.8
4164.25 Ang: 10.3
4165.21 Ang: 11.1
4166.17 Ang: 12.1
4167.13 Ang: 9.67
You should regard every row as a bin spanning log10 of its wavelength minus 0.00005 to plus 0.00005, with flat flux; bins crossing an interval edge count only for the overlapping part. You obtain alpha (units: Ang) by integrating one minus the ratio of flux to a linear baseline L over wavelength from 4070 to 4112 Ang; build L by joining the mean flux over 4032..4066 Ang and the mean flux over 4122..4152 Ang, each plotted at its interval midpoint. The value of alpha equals 3.3 Ang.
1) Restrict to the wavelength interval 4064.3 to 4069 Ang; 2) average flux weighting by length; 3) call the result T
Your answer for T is 12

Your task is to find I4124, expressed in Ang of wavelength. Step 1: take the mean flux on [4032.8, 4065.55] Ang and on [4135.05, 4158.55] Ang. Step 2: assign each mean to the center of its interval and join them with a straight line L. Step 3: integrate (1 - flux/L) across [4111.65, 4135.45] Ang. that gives 0.5 Ang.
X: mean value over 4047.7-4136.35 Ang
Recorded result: 10.6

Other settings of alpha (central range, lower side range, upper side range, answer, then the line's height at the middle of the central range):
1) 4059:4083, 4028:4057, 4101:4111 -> -2.2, 10.5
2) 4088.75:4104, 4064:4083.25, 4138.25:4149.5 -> 2.0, 11.6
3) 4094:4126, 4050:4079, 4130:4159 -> 3.3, 11.1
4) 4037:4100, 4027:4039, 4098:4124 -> 0.4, 10.9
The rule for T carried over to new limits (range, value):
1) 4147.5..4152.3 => 11.8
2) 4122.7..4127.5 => 11.4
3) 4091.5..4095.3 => 10.4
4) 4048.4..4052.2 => 9.12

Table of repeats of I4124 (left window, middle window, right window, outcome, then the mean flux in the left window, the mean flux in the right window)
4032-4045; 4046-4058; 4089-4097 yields 0.9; 11.5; 10.3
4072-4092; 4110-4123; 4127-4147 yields 0.1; 10.6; 10.8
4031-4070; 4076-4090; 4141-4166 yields 1.4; 11.3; 10.6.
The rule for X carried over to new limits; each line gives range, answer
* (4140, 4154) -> 11.3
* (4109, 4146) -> 10.7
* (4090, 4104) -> 10.1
